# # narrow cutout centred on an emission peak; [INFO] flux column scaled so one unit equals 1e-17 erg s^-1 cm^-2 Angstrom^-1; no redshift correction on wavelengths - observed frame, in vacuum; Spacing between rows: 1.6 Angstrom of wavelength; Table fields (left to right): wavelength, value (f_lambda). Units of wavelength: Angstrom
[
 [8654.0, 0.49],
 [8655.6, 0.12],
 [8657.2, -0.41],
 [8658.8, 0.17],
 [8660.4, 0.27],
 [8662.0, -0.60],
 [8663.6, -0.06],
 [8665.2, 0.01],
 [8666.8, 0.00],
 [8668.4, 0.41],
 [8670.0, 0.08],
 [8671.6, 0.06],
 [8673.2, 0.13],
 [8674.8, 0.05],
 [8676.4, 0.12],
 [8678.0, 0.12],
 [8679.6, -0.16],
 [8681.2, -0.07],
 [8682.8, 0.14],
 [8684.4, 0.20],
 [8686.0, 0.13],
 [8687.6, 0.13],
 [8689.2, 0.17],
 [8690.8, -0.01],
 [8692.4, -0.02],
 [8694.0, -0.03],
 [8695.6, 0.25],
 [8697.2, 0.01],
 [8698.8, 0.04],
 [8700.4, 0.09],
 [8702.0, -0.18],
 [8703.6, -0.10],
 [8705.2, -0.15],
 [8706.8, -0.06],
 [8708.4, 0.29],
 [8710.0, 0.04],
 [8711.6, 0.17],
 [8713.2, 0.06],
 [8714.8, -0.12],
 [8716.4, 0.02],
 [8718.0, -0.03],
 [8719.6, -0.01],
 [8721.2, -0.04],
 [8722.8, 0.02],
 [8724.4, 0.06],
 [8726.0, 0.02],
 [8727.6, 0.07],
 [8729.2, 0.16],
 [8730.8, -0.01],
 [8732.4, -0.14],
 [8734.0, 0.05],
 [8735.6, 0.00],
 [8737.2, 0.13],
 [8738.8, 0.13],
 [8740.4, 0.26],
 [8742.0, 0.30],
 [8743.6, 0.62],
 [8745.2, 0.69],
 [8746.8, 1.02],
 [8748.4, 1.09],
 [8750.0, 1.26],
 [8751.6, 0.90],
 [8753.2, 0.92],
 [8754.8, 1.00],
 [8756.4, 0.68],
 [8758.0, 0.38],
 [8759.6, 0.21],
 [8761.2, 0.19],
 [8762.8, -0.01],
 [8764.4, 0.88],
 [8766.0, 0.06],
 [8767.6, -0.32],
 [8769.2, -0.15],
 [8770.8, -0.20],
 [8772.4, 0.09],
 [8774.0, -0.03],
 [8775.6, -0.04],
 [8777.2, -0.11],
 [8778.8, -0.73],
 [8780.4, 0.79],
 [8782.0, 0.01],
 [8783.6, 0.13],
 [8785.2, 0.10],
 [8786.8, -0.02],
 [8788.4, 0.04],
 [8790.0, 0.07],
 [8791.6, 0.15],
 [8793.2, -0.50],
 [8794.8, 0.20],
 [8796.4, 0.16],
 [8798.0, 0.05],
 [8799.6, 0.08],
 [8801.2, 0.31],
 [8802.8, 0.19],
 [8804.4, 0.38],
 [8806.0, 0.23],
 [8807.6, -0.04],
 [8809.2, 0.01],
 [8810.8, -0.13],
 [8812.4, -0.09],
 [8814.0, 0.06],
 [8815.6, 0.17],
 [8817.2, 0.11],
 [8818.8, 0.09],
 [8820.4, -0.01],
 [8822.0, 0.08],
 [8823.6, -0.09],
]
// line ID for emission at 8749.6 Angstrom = [O II]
